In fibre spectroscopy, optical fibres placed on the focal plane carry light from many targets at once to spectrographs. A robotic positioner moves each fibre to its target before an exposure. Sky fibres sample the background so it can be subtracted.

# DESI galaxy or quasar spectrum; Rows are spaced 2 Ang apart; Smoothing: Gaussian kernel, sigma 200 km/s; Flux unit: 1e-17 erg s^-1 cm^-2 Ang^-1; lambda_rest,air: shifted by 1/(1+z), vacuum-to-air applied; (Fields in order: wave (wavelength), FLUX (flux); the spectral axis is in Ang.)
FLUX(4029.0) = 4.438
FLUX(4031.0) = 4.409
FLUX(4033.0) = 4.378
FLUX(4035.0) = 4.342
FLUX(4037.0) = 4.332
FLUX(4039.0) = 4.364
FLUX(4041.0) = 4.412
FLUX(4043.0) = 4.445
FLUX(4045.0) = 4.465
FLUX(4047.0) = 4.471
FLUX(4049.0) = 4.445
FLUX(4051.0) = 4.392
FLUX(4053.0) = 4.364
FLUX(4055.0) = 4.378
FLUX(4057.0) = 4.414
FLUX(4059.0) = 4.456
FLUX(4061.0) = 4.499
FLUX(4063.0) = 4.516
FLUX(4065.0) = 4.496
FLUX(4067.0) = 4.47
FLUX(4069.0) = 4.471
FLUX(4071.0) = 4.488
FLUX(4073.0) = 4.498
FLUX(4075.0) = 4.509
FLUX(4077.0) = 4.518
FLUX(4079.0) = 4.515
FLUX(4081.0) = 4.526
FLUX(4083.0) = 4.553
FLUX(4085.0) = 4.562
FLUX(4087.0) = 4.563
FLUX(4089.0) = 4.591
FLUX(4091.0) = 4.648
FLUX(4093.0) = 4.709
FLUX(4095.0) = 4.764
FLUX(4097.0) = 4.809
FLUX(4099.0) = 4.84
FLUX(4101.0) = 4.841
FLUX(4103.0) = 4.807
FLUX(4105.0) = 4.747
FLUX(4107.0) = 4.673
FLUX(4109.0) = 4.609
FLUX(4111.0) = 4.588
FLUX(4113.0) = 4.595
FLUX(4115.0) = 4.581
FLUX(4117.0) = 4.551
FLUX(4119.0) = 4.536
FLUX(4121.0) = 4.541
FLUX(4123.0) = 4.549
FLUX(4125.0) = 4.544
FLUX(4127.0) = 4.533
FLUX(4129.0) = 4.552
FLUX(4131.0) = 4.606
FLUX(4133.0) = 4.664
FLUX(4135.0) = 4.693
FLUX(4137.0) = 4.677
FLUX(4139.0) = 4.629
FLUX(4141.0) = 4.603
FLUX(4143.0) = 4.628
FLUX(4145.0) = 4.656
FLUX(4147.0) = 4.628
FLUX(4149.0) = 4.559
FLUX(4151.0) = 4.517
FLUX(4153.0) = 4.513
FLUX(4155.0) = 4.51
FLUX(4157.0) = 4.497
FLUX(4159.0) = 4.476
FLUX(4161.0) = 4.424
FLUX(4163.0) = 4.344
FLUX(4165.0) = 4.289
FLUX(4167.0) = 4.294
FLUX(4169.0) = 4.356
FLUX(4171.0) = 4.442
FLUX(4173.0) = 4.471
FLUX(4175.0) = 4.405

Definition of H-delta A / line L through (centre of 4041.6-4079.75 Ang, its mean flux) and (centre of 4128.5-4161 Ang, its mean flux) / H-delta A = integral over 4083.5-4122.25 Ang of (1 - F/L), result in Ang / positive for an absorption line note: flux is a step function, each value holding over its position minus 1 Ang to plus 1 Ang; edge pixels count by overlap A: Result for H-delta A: -1.2 Ang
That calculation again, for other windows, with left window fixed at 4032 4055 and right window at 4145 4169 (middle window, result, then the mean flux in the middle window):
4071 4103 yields -1.5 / 4.63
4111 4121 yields -0.3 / 4.57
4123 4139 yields -0.6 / 4.61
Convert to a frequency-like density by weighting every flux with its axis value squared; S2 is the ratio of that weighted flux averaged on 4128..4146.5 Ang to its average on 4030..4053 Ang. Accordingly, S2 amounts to 1.10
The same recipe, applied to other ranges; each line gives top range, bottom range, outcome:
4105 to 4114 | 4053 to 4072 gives 1.06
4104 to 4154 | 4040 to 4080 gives 1.07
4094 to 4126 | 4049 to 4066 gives 1.08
